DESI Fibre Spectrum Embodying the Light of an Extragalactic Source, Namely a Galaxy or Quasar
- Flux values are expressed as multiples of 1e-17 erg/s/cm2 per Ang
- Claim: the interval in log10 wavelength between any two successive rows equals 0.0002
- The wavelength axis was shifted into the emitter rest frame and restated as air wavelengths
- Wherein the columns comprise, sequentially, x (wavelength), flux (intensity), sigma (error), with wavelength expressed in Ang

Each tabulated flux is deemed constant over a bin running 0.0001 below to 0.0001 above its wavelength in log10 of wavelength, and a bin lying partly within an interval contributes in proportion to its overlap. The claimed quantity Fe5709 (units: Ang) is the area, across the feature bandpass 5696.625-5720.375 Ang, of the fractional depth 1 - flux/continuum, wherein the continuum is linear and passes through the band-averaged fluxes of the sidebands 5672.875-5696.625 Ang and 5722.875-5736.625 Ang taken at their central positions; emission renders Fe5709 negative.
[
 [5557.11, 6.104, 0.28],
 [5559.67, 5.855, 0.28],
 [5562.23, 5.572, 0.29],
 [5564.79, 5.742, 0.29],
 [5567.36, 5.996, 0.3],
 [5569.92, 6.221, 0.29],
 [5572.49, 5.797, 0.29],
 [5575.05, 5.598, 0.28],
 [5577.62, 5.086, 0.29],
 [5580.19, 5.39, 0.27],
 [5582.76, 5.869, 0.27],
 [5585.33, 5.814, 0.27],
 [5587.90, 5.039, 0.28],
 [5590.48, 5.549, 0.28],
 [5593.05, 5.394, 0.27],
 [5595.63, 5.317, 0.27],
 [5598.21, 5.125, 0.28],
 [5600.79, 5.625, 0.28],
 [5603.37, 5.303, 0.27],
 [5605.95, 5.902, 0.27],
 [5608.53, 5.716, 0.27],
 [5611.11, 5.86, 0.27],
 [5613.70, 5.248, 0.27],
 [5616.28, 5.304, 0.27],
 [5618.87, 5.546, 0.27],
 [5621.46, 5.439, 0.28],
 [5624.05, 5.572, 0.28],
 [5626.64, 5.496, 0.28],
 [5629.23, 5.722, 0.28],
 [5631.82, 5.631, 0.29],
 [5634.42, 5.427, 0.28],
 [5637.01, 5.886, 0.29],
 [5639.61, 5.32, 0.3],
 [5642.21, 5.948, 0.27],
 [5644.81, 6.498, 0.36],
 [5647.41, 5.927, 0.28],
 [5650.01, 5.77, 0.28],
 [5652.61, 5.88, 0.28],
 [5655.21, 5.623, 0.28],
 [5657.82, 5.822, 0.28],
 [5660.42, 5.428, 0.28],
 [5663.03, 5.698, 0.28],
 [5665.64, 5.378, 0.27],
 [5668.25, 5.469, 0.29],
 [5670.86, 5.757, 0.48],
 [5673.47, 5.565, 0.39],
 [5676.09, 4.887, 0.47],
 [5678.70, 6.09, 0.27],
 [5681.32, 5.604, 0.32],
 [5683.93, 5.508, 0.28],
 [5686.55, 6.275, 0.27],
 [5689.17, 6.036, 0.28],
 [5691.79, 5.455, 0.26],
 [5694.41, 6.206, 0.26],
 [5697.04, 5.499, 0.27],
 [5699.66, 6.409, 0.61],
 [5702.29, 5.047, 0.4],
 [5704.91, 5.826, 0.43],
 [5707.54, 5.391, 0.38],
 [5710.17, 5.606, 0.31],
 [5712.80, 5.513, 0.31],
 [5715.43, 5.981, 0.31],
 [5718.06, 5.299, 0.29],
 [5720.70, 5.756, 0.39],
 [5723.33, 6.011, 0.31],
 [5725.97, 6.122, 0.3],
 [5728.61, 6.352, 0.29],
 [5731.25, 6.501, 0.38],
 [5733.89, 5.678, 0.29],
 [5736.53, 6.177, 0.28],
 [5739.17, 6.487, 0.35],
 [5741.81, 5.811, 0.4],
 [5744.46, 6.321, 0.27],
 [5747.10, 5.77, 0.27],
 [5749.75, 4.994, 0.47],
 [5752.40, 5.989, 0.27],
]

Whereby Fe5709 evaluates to 1.3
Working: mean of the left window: 5.73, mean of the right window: 6.14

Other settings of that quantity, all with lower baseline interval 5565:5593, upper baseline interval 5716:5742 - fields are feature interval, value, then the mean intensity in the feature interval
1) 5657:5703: 1.7 Ang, 5.68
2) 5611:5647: 0.8 Ang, 5.63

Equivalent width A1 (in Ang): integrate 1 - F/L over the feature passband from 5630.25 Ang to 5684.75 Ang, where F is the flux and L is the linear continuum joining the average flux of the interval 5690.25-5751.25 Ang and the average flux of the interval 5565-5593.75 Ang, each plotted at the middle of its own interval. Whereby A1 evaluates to 0.6 Ang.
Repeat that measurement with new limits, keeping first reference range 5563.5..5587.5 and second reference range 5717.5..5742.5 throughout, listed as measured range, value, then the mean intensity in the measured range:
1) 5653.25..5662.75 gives 0.4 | 5.65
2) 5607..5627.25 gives 0.9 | 5.53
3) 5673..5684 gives 0.7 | 5.53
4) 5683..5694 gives 0.2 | 5.86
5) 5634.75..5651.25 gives 0.0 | 5.86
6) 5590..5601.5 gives 0.7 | 5.38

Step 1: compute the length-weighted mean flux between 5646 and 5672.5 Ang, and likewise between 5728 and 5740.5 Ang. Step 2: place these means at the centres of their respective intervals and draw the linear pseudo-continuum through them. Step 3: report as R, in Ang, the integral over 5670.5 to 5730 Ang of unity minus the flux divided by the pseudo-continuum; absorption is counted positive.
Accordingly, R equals 2.32 Ang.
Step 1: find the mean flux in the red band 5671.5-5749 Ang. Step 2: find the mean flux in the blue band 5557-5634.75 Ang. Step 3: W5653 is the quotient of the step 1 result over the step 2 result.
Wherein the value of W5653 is 1.0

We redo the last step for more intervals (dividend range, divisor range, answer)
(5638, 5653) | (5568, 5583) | 1.04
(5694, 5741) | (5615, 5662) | 1.03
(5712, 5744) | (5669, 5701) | 1.04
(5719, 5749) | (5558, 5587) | 1.06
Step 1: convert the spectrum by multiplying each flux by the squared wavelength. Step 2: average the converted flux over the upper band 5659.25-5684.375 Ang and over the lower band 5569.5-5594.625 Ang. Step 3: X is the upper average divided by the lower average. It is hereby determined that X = 1.03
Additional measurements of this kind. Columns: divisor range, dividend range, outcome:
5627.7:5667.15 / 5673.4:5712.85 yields 1.01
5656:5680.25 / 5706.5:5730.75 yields 1.06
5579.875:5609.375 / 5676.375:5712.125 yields 1.08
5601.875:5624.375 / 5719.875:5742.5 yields 1.15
